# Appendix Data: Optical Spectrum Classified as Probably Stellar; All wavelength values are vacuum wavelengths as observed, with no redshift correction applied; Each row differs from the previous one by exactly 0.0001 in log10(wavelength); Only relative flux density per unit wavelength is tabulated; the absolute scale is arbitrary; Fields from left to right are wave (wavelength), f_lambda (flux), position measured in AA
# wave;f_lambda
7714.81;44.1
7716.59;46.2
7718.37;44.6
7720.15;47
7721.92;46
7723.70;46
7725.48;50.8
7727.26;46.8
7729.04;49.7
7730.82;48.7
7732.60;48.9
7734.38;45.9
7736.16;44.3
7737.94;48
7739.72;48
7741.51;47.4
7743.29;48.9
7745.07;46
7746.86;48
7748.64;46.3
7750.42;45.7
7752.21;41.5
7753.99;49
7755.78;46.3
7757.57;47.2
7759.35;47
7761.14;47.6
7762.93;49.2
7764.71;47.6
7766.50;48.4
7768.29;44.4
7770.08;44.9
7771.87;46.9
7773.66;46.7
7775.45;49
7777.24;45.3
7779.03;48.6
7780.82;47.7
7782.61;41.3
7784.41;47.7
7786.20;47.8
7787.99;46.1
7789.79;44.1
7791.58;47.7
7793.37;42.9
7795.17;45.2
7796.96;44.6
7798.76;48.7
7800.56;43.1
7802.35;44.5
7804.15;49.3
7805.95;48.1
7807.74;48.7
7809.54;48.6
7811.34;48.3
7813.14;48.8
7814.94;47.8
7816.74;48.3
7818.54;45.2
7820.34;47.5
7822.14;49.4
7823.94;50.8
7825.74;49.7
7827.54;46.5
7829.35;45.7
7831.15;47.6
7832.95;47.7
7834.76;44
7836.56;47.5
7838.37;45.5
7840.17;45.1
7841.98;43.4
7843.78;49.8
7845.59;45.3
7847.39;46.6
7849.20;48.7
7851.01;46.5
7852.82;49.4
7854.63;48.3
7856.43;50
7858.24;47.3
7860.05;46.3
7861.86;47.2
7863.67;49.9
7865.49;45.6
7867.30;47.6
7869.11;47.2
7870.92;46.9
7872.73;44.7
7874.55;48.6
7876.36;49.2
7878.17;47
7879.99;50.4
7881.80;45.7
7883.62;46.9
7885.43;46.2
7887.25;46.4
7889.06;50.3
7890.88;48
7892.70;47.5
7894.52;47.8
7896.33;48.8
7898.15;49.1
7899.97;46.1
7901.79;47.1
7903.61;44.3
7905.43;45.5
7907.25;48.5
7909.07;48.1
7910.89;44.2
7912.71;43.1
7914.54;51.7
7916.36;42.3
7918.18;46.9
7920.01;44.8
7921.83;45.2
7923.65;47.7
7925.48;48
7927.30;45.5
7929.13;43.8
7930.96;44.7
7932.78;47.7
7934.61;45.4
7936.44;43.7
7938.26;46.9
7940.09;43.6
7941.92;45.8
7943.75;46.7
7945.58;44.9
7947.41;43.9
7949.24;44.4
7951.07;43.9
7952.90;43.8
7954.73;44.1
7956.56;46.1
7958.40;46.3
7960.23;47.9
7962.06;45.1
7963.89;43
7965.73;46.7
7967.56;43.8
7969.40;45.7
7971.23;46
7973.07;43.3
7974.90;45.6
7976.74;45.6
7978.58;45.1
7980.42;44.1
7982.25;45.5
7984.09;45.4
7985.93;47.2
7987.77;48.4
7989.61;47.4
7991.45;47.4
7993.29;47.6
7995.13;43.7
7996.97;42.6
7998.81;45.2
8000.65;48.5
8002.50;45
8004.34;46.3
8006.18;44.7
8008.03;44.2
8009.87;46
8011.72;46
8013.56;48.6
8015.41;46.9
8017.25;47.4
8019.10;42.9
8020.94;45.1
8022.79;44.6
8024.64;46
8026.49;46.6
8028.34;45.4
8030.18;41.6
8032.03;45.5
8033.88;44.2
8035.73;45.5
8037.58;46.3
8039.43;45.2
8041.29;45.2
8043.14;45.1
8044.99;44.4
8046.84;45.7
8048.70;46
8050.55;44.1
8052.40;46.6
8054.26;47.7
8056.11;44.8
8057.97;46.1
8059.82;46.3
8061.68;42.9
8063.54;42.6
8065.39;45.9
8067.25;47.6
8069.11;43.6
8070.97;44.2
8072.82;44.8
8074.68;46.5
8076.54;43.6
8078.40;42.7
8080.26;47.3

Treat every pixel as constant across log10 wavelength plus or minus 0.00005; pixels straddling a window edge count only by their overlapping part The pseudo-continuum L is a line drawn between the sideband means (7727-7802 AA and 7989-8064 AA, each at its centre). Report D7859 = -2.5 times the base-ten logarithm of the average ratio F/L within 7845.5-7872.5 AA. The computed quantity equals -0.03 mag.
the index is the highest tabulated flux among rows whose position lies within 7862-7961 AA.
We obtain 51.7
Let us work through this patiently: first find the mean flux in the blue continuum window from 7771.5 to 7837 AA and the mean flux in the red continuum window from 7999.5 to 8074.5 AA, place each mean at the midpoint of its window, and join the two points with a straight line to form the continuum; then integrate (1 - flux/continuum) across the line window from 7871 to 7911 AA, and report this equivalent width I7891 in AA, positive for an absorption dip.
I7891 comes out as -0.8 AA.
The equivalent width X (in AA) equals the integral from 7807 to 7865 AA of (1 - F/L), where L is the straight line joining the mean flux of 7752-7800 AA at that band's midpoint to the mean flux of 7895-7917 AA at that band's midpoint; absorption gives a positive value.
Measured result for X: -1.2 AA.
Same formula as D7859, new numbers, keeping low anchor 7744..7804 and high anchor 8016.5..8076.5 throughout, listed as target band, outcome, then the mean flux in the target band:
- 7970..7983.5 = 0.01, 45.1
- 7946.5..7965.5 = 0.02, 44.9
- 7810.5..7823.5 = -0.04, 48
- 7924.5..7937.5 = 0.00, 45.6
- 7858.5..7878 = -0.03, 47.3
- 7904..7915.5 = -0.02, 46.7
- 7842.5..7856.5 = -0.04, 47.9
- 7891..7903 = -0.04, 47.7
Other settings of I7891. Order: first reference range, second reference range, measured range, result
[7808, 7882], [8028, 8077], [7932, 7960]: 0.68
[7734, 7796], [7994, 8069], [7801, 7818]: -0.55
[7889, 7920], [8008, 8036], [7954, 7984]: 0.54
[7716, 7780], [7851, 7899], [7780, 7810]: 0.69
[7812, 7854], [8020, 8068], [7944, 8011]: 0.69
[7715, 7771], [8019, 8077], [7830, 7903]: -1.75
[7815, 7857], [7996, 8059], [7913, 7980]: 1.24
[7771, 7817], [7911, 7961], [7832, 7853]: -0.10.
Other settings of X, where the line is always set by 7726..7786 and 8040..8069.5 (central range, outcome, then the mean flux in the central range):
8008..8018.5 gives -0.2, 46.6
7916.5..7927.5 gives 0.0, 46.1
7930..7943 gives 0.2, 45.4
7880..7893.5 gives -0.4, 47.5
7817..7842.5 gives -0.2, 46.9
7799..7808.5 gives 0.0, 46.9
